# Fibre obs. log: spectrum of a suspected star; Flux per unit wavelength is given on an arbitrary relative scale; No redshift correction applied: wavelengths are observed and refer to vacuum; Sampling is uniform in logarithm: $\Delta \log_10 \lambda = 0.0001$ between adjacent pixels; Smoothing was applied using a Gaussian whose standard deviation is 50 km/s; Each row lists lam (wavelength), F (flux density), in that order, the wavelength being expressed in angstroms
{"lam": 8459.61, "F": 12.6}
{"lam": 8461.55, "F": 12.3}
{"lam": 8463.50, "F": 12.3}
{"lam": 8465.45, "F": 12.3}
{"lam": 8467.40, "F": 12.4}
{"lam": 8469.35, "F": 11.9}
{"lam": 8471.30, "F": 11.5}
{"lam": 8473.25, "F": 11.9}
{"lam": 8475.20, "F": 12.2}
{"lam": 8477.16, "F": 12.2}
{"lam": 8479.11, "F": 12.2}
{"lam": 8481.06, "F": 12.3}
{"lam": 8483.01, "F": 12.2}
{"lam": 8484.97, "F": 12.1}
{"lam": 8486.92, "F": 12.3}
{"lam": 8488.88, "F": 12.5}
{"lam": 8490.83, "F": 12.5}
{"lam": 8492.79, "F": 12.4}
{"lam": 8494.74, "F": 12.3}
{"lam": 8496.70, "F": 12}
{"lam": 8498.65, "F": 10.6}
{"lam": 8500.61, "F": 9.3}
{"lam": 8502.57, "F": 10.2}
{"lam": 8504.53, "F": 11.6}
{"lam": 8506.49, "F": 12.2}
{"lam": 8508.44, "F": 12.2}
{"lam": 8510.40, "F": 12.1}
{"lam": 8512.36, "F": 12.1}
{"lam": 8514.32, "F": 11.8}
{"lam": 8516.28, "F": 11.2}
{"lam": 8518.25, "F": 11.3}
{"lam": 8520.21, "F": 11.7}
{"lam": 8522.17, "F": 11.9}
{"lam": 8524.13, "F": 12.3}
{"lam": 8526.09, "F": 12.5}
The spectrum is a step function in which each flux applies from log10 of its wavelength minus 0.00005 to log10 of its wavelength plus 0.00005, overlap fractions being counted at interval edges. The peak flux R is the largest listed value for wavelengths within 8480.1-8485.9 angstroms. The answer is 12.3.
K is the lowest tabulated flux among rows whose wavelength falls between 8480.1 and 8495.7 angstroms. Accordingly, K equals 12.1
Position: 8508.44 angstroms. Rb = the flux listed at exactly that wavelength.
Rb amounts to 12.2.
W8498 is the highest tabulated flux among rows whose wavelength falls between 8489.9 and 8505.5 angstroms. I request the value 12.5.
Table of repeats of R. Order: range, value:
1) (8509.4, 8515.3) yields 12.1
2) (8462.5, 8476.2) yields 12.4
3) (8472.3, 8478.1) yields 12.2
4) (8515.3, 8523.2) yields 11.9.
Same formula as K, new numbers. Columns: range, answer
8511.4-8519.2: 11.2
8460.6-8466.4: 12.3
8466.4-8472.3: 11.5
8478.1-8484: 12.2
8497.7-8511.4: 9.3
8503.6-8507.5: 11.6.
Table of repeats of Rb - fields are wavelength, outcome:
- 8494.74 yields 12.3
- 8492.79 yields 12.4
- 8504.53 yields 11.6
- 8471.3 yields 11.5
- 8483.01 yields 12.2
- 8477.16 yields 12.2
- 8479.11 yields 12.2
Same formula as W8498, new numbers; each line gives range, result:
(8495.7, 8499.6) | 12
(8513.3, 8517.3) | 11.8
